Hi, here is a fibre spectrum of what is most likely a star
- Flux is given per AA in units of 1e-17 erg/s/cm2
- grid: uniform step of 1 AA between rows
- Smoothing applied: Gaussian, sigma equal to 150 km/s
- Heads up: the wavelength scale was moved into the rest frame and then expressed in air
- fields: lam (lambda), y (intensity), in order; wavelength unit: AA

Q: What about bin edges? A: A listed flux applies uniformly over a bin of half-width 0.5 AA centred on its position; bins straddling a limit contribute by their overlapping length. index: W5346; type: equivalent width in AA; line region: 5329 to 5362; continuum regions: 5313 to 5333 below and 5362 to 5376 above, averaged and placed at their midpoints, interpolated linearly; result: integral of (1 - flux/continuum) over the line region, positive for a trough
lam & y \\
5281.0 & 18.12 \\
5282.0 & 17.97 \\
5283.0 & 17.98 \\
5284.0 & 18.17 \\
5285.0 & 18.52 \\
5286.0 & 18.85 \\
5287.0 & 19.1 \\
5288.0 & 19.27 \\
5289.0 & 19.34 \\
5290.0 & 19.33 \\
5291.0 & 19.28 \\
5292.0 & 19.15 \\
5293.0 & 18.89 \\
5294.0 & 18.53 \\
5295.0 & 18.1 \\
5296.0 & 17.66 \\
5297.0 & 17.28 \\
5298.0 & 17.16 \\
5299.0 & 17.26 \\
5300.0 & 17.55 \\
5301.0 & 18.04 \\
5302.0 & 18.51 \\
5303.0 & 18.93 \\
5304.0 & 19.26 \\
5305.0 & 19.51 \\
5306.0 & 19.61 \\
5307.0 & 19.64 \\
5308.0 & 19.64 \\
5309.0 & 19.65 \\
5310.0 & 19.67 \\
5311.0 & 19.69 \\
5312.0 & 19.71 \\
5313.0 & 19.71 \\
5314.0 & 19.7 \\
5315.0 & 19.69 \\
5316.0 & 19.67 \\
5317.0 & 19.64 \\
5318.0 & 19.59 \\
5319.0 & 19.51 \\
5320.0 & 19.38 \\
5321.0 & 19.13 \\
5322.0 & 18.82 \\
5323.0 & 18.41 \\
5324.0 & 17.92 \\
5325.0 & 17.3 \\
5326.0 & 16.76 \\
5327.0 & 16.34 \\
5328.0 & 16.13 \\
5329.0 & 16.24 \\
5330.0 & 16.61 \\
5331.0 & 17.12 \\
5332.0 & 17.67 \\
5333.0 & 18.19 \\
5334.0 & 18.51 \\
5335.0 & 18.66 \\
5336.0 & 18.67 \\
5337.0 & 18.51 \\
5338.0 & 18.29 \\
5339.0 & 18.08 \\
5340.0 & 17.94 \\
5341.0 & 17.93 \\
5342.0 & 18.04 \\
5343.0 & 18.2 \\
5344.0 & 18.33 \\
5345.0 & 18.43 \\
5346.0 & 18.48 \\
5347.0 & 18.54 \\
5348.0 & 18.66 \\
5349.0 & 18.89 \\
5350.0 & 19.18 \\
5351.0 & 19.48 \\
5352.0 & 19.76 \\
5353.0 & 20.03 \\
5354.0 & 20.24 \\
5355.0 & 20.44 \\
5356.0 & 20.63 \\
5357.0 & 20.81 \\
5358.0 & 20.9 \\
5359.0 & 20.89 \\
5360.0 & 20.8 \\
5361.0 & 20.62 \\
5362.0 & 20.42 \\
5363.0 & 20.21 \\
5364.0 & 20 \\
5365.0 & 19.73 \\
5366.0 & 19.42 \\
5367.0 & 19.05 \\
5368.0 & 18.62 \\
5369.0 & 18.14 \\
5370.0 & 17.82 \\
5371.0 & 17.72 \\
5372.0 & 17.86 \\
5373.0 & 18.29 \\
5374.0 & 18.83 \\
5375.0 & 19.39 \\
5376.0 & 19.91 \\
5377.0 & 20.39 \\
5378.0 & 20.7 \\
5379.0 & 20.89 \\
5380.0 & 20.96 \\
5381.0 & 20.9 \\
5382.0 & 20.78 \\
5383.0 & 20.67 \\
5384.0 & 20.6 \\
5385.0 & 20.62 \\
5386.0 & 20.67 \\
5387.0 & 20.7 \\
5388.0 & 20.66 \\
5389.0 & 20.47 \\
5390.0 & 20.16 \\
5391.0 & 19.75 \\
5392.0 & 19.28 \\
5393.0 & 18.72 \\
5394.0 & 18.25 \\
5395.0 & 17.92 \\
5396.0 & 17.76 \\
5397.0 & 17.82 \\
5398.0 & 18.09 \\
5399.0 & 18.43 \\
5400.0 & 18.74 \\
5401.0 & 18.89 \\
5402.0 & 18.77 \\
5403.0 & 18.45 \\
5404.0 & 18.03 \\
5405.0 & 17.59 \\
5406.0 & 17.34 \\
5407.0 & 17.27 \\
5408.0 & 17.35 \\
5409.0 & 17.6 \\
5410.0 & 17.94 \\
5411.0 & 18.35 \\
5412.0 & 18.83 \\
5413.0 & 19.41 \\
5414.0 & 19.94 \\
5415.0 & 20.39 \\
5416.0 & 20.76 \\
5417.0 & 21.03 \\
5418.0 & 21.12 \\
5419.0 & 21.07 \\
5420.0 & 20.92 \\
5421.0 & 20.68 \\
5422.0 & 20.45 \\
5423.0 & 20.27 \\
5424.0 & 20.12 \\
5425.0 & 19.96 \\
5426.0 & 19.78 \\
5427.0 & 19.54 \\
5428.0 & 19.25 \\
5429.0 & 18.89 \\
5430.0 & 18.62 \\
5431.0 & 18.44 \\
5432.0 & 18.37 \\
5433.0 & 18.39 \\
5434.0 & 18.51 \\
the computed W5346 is -0.7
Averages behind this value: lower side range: 18.2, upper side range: 18.9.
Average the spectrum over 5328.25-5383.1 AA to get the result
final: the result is 19.1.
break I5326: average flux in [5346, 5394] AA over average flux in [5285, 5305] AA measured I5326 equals 1.1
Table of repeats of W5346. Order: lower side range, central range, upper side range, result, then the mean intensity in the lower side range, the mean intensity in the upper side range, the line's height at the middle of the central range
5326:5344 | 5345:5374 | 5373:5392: -0.65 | 17.7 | 20.3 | 19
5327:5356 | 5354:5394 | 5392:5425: -2.59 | 18.4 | 19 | 18.7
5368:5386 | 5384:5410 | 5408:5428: 1.25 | 19.7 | 19.8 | 19.7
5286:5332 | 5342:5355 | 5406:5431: -0.08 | 18.6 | 19.5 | 18.9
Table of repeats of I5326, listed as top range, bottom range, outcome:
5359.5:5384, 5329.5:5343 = 1.09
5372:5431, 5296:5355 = 1.05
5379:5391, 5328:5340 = 1.16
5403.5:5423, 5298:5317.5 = 1.01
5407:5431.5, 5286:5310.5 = 1.04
